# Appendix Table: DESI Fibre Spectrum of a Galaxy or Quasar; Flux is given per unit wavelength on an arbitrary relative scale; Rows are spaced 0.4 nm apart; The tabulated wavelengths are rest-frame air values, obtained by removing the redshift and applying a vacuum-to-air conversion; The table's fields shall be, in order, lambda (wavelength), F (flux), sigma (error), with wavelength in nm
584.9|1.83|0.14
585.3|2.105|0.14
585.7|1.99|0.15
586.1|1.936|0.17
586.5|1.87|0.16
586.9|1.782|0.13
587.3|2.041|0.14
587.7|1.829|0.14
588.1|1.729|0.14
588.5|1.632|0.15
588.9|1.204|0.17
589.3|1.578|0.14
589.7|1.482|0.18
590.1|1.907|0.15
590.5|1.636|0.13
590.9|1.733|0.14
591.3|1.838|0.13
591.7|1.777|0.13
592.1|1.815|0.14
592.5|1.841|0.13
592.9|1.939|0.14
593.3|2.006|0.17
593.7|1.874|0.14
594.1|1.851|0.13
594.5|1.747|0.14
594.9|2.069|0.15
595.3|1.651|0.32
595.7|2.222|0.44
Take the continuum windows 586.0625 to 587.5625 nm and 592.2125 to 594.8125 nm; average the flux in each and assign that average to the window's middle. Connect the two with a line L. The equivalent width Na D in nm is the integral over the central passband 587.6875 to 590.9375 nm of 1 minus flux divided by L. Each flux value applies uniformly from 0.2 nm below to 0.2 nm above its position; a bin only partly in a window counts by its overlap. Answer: 0.469 nm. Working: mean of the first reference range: 1.9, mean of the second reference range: 1.88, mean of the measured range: 1.62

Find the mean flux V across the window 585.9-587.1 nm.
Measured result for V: 1.86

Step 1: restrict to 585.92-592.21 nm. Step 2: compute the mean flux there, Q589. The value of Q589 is 1.74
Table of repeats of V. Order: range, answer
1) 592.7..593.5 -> 1.97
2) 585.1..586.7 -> 1.98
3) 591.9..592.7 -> 1.83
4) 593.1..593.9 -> 1.94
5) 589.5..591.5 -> 1.72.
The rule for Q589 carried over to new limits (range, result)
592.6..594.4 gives 1.9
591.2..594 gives 1.87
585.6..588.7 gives 1.85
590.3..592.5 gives 1.77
